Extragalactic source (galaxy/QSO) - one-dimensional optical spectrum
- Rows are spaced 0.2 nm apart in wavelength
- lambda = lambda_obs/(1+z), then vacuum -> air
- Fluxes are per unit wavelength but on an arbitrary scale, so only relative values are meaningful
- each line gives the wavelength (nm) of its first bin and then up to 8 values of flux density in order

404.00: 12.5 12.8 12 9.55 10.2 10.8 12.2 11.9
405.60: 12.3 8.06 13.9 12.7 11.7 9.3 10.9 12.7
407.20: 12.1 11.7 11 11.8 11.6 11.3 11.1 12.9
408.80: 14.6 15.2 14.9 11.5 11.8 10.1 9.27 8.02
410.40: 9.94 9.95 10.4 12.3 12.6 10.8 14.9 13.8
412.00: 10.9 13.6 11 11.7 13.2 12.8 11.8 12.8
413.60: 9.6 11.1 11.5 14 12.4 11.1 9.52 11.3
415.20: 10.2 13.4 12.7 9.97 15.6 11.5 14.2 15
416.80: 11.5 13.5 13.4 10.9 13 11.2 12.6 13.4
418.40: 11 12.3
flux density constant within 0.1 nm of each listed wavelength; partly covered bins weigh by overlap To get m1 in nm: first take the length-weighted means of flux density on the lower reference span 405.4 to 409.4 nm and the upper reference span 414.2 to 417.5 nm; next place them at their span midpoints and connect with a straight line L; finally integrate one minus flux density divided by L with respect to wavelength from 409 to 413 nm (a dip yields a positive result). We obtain 0.15 nm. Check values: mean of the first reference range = 12.1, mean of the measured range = 11.7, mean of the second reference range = 12.3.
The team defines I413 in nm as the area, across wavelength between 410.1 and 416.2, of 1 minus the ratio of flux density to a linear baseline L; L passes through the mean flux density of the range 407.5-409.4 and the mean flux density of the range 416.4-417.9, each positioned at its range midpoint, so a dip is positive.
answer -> 0.45 nm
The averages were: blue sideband 12.6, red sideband 12.7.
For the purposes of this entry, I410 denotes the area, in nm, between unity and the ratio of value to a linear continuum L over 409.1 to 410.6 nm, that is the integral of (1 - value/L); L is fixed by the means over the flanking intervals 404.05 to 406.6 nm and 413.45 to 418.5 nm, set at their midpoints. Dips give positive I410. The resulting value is 0.13 nm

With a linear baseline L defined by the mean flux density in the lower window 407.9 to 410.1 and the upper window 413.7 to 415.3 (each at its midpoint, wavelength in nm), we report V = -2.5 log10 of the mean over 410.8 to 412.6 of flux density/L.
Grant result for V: -0.05 mag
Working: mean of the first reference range 12.2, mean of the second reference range 11.4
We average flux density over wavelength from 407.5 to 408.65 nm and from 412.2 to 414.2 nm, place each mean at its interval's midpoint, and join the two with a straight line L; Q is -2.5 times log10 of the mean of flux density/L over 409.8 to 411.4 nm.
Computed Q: 0.14 mag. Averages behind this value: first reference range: 11.6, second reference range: 11.9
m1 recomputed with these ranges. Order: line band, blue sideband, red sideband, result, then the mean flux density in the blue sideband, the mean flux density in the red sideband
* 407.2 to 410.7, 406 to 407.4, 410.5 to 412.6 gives 0.08 nm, 11.7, 12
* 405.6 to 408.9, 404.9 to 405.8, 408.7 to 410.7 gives -0.08 nm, 11.4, 11.5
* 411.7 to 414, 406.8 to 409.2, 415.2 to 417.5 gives 0.11 nm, 12.4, 12.8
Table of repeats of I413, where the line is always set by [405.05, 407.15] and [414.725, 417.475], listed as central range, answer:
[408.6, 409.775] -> -0.150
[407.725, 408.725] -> -0.006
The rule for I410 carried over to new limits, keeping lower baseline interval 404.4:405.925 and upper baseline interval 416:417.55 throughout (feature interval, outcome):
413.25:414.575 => 0.069 nm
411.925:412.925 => 0.008 nm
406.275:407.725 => -0.023 nm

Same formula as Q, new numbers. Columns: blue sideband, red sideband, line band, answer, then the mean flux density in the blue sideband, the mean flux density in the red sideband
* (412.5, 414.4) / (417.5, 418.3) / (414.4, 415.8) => 0.08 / 12.1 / 12.6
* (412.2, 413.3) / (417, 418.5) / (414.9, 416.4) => 0.00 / 12.2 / 12.3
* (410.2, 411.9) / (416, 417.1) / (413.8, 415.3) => 0.12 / 11.6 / 13.4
